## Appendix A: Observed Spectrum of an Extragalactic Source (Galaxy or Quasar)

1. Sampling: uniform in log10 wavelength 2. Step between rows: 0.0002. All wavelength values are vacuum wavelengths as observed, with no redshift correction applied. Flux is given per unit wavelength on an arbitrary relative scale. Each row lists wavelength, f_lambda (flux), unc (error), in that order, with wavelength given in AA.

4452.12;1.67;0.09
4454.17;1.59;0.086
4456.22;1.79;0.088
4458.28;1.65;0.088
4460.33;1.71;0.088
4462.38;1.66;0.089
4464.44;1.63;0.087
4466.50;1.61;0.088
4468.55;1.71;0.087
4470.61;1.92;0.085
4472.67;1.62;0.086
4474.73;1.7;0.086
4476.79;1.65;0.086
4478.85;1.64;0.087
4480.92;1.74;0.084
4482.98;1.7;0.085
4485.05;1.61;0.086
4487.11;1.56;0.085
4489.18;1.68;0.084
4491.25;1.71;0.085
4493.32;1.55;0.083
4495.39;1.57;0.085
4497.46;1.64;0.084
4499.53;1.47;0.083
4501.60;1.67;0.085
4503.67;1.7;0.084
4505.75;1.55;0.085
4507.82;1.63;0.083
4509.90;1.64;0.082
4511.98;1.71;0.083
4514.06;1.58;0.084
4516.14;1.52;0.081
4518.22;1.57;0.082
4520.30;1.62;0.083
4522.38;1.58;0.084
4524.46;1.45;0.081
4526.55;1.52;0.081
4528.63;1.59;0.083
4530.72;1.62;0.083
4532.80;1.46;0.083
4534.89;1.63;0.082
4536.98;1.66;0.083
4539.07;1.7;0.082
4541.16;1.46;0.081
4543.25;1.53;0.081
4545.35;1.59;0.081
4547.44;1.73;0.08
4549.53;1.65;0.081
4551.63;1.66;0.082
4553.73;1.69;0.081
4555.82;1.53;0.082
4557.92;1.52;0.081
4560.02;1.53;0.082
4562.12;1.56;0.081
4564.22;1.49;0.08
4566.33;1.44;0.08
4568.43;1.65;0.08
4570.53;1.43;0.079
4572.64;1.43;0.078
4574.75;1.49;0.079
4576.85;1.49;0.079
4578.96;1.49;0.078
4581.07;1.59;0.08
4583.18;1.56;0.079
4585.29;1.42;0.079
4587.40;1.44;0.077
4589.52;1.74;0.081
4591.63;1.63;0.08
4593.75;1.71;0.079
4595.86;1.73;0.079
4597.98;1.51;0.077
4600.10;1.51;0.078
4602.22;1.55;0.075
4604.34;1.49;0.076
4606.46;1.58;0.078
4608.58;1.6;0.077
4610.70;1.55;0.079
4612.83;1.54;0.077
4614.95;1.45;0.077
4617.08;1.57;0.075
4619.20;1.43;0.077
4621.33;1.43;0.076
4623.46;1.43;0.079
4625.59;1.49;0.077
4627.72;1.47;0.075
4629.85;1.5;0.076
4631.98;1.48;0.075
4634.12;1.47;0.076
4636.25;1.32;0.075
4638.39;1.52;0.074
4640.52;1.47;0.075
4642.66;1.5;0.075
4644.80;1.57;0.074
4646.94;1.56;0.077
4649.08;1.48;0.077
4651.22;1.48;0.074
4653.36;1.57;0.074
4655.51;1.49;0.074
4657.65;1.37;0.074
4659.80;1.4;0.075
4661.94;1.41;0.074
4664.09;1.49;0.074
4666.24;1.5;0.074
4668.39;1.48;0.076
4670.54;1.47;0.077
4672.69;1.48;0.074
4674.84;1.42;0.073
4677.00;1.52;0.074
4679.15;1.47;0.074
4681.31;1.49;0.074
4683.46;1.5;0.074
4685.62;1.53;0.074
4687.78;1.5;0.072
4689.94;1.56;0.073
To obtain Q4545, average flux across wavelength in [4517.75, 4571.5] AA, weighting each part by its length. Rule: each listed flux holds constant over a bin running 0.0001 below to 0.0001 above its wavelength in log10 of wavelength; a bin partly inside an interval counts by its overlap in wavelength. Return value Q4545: 1.57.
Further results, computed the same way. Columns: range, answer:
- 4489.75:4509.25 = 1.61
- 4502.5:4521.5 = 1.61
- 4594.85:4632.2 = 1.52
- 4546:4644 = 1.53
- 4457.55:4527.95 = 1.63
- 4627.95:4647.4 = 1.48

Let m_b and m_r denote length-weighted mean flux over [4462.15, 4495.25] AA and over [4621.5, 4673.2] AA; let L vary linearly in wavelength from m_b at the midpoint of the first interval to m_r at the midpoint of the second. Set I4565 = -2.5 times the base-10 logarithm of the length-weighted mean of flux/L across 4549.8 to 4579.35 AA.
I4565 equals 0.03 mag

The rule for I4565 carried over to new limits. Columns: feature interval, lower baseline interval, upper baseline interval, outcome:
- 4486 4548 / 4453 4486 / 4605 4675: 0.02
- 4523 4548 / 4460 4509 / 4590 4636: 0.02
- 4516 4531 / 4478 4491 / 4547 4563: 0.05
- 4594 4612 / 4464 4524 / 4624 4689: -0.03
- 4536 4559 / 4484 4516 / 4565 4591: -0.04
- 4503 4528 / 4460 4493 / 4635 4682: 0.03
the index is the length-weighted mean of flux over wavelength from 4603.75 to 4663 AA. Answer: 1.49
